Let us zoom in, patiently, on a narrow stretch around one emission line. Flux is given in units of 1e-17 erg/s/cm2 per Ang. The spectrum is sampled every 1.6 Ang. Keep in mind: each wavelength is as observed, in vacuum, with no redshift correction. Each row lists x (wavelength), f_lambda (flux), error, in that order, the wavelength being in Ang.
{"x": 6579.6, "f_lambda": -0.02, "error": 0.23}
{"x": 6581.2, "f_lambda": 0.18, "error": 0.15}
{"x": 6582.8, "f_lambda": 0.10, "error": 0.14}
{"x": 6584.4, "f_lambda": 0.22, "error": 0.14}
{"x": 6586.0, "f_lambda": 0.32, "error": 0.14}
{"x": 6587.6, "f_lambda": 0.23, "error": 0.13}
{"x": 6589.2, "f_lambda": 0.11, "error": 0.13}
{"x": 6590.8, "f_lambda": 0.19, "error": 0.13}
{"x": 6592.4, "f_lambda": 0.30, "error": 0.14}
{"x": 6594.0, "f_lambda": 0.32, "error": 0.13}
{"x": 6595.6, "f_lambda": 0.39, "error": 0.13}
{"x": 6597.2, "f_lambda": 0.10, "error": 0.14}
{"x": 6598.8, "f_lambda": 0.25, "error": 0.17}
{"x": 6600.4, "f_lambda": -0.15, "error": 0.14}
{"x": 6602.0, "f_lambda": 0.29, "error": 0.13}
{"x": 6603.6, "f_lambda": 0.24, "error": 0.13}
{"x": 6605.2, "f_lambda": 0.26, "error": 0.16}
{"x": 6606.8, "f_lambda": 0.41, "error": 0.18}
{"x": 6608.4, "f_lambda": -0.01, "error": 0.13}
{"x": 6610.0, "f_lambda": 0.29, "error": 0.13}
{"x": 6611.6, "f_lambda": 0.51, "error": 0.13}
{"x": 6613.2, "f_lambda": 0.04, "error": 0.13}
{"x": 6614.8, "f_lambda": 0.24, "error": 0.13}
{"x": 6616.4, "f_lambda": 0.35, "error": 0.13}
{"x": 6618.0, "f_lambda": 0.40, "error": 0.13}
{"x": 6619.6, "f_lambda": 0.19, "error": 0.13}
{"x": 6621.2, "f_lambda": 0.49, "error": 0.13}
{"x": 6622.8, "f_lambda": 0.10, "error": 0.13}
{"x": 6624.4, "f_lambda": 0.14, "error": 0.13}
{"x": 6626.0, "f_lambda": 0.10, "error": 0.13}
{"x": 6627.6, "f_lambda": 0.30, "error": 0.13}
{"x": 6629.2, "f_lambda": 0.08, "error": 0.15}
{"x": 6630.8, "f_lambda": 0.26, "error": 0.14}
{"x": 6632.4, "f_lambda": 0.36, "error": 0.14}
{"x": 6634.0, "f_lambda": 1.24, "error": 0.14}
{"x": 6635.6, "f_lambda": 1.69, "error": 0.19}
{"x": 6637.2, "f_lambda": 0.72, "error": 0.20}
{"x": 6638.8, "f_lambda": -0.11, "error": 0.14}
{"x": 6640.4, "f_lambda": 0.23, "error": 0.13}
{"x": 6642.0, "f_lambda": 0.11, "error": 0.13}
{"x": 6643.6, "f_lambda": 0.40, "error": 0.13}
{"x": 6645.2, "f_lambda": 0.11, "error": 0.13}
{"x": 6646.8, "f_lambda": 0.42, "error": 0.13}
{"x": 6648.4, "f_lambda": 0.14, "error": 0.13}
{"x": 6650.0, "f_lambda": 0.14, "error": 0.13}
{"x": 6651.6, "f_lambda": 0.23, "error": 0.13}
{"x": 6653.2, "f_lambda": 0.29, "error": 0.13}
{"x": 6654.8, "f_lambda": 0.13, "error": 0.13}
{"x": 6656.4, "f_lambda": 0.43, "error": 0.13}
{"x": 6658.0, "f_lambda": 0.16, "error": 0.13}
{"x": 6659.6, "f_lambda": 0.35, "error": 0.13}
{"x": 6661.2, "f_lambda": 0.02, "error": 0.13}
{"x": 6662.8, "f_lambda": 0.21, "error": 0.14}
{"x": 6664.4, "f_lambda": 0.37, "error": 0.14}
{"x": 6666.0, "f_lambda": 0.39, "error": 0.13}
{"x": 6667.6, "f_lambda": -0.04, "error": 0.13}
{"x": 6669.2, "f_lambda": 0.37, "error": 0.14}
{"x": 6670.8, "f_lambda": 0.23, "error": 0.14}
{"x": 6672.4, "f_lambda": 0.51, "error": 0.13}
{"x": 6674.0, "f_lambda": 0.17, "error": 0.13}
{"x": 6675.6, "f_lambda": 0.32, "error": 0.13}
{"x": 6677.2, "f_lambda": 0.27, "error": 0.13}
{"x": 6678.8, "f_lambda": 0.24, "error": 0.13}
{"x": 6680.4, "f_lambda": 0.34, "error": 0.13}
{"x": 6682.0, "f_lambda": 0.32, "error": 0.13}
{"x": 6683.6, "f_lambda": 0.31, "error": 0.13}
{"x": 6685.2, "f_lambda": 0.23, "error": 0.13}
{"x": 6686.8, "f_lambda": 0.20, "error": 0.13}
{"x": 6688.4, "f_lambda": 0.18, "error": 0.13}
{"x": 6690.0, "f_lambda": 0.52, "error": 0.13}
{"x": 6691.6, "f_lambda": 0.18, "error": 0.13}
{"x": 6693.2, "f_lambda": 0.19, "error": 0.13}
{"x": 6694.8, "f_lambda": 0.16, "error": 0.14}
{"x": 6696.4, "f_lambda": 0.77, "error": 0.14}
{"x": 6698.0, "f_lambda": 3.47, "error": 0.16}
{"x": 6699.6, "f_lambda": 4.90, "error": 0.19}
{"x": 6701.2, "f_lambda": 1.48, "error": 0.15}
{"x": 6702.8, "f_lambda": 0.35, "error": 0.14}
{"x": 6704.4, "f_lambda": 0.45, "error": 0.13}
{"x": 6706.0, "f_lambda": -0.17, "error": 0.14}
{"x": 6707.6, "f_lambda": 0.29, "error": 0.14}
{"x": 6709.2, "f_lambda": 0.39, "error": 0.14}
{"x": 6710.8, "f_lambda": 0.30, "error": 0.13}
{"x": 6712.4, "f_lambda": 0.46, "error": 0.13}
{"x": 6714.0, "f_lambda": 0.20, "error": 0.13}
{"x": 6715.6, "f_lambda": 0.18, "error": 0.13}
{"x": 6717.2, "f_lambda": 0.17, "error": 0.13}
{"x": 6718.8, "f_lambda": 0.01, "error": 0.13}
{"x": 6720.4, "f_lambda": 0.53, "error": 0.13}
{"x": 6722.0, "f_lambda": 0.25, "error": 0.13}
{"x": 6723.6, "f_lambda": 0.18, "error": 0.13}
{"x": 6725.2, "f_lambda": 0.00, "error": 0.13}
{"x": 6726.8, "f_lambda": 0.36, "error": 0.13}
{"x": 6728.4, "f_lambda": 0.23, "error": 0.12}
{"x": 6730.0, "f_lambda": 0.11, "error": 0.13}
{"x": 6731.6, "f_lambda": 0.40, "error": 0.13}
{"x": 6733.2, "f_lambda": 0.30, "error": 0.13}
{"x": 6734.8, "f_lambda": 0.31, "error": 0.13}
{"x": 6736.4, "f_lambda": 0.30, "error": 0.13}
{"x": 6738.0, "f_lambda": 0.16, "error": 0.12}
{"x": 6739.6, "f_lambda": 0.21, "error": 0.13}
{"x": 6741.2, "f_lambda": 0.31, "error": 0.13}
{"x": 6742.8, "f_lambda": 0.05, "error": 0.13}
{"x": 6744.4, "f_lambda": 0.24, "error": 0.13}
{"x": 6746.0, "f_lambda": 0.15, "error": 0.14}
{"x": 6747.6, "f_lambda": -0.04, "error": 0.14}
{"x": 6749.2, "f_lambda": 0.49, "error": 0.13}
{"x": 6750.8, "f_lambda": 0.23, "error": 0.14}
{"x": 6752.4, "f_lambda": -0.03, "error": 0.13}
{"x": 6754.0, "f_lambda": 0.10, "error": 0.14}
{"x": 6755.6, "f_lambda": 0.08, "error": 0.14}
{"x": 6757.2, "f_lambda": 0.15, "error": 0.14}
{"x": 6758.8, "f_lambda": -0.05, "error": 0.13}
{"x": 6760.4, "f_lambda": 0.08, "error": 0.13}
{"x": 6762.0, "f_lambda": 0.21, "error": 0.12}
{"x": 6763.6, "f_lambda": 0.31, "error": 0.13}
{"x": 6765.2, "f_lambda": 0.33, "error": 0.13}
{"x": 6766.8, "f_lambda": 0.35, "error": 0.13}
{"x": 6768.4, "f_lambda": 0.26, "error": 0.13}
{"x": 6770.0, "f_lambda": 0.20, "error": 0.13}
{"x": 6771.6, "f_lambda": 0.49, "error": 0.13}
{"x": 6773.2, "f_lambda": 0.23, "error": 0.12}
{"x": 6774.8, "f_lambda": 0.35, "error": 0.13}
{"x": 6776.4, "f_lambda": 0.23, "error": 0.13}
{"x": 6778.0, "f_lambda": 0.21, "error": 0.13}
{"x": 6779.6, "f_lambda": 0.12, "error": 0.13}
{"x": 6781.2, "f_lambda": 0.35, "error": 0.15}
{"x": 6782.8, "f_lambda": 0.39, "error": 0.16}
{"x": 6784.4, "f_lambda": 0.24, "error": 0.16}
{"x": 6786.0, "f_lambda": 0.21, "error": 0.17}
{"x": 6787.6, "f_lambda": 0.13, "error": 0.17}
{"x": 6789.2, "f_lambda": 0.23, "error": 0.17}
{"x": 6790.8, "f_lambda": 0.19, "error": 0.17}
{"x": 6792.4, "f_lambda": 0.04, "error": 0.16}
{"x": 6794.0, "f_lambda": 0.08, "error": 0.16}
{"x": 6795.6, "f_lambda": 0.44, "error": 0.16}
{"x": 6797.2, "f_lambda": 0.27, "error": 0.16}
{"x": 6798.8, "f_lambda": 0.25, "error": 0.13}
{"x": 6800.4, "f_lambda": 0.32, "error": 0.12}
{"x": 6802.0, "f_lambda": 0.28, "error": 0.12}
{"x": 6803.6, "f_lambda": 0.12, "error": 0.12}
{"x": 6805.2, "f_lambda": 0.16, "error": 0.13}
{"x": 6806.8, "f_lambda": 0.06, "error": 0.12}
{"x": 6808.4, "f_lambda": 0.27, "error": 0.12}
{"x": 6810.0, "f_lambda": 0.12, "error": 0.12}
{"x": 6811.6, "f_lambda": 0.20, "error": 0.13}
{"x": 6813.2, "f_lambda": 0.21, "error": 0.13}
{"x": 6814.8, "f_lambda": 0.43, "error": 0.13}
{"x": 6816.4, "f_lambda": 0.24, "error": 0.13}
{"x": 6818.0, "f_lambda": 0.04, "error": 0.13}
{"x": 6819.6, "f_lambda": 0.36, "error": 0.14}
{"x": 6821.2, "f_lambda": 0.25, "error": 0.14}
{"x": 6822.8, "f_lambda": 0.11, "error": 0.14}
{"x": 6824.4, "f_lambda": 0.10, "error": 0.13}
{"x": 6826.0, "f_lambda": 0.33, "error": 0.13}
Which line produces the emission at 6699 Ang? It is [O III] 5007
